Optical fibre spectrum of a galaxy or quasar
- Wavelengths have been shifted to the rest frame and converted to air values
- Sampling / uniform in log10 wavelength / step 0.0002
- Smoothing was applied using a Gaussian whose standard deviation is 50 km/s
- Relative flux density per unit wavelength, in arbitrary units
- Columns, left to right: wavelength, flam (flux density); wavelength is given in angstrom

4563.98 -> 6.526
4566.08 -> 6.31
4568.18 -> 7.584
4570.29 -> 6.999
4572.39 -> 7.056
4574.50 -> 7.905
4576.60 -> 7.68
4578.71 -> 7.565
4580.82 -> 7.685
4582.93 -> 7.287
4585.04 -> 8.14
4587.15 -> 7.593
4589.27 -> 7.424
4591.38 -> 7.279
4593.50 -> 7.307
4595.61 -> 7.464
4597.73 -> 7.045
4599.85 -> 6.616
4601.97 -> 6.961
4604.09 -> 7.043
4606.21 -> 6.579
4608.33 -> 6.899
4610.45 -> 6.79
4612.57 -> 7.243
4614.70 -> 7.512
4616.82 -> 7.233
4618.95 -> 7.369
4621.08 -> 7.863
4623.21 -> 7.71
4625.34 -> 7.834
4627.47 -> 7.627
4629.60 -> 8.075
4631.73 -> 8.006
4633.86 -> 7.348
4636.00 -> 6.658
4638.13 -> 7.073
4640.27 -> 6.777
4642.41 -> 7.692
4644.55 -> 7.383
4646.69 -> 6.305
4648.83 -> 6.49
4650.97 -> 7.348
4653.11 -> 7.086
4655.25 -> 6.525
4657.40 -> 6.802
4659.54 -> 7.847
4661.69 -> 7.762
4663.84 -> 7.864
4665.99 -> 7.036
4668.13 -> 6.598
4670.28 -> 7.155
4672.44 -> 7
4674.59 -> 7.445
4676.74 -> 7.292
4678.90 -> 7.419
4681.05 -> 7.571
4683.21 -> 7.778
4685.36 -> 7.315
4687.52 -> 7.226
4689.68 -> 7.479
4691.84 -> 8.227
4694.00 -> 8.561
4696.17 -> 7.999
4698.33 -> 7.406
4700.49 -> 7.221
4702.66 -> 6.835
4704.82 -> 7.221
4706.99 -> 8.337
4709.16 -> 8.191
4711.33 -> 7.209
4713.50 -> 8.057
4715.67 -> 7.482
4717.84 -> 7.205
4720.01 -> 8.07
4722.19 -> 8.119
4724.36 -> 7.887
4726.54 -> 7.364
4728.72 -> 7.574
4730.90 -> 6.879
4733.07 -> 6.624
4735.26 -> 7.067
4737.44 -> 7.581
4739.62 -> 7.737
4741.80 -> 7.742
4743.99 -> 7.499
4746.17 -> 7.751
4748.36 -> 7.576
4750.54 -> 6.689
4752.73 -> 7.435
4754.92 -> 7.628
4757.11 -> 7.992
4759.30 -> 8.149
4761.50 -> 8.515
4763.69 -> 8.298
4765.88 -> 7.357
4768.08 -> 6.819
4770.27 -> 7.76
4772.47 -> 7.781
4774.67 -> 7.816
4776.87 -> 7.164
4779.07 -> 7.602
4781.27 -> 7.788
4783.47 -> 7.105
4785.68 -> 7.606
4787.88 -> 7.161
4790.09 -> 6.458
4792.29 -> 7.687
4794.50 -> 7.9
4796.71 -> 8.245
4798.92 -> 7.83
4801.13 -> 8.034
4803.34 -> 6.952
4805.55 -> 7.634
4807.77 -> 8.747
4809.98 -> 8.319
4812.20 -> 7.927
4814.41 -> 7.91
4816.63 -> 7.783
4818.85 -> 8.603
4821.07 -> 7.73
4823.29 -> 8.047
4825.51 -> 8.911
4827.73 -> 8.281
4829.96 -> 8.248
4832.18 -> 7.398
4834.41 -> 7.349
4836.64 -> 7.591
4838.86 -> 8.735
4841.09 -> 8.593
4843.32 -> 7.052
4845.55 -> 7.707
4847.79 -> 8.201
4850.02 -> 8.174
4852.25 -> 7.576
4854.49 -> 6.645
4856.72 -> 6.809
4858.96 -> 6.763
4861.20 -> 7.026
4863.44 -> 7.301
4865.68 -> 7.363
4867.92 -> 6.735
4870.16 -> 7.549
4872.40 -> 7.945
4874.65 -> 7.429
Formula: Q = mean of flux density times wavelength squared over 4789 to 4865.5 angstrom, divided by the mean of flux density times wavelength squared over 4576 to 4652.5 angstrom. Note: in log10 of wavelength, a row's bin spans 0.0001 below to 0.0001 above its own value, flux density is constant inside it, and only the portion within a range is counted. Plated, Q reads 1.16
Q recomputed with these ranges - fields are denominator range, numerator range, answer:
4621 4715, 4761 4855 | 1.11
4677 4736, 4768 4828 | 1.07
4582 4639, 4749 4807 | 1.11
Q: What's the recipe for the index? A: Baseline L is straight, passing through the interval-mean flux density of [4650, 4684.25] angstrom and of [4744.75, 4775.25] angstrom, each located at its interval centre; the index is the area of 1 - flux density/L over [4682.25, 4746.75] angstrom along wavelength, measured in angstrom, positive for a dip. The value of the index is -0.9 angstrom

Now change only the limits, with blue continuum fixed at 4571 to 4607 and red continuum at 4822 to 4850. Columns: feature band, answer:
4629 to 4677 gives 2.0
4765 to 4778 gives 0.6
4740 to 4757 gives 0.6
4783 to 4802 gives 0.8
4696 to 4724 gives 0.1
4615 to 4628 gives -0.3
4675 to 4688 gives 0.2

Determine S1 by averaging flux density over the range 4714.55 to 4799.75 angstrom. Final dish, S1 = 7.56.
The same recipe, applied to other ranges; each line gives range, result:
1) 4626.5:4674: 7.2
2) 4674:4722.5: 7.63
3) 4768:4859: 7.75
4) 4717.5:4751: 7.48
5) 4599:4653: 7.22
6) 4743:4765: 7.75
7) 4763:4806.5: 7.54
